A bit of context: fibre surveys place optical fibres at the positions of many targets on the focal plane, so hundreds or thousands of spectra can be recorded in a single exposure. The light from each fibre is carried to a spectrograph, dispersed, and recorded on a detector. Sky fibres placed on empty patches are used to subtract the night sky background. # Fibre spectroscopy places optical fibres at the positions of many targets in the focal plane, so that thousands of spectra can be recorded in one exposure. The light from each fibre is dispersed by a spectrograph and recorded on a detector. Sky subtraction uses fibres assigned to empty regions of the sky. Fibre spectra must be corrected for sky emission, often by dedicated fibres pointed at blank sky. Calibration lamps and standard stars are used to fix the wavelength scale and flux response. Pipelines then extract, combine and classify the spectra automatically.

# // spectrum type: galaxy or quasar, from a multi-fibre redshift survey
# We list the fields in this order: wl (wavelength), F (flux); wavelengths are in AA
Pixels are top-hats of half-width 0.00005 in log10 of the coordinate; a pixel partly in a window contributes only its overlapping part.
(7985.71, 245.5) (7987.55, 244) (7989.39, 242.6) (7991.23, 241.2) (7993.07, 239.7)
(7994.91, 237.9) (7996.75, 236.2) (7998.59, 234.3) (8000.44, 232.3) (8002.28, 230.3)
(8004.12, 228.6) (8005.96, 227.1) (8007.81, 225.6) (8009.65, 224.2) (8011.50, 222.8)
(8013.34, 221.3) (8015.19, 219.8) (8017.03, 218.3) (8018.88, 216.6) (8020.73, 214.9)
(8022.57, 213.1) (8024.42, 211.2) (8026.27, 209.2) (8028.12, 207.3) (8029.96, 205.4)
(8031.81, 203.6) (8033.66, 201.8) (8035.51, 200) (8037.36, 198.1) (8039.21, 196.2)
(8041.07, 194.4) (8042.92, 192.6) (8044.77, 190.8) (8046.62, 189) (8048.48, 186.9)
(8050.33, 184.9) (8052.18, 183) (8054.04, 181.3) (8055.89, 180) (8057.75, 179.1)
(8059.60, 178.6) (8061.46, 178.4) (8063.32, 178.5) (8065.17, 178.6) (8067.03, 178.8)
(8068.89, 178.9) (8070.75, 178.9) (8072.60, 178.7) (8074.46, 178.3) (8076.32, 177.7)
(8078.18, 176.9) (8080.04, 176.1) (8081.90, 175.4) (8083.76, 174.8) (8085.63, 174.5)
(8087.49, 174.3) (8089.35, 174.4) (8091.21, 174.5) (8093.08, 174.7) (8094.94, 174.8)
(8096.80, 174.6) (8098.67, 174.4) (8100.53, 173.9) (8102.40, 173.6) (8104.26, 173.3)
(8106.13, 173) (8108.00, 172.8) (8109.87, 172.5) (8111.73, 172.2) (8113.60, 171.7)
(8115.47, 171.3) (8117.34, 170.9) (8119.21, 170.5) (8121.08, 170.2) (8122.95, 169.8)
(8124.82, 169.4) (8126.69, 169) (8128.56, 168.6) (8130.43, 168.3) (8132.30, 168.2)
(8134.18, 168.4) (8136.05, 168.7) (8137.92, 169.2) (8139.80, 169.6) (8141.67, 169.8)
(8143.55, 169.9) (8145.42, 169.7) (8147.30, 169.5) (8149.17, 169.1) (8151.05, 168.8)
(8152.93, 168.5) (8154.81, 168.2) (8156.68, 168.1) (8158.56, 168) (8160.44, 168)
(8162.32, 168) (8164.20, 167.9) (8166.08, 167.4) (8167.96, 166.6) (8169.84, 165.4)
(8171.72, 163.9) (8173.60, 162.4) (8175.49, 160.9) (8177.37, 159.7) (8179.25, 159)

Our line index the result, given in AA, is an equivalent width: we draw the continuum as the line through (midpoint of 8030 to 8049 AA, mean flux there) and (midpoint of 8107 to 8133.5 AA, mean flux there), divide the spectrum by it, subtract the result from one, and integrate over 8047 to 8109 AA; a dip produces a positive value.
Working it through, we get 2.2 AA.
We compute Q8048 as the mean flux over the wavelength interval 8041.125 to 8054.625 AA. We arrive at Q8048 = 188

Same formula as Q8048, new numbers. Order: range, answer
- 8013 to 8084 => 192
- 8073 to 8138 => 173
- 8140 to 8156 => 169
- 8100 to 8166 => 170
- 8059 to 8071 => 179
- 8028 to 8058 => 193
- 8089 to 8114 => 174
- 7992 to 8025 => 225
